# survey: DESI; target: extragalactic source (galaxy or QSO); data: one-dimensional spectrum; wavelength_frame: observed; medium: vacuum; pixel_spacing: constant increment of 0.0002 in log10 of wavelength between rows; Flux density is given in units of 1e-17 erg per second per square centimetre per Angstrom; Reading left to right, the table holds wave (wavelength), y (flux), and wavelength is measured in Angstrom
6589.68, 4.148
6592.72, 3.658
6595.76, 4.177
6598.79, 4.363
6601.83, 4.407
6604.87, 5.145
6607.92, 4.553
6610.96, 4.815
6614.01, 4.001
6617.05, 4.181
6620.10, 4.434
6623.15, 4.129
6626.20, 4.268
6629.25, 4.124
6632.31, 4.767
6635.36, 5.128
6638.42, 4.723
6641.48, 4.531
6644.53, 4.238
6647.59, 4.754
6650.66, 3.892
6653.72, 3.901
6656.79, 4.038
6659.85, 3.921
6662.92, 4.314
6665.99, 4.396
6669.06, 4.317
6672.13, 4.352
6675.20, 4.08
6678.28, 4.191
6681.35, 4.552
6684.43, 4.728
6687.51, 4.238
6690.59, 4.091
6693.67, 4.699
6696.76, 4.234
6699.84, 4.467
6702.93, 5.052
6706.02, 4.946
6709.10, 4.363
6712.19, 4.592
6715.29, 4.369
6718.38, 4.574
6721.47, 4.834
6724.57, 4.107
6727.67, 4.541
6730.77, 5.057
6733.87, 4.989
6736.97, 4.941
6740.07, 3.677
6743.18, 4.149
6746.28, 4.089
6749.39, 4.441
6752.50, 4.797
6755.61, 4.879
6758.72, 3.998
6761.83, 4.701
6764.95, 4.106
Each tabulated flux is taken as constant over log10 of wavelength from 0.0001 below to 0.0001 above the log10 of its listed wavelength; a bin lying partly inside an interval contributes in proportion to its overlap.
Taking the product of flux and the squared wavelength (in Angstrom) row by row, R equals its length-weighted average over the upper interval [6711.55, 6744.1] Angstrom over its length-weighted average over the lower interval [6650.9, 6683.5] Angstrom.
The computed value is 1.1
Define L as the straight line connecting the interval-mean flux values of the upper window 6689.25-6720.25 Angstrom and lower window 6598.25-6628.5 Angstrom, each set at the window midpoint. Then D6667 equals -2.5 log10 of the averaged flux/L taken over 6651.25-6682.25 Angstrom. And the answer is 0.08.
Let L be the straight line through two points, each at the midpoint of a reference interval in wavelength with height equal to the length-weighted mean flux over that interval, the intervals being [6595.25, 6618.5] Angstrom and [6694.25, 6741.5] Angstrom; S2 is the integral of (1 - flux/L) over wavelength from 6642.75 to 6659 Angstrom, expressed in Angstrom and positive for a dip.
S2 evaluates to 1.3 Angstrom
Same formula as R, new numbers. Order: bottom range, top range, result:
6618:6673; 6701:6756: 1.08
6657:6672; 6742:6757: 1.08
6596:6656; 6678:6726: 1.04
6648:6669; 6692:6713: 1.13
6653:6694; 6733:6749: 1.04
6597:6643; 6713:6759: 1.04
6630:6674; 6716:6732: 1.08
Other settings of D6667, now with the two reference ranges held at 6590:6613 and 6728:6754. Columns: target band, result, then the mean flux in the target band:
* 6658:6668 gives 0.06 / 4.21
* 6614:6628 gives 0.05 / 4.22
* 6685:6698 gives 0.03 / 4.35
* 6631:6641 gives -0.09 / 4.84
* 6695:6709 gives -0.04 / 4.64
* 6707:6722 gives -0.01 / 4.54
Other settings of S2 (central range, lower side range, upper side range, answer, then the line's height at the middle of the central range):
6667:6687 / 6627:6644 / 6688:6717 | 0.9 Angstrom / 4.56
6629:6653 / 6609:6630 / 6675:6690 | -1.1 Angstrom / 4.32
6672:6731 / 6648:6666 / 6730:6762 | -2.7 Angstrom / 4.3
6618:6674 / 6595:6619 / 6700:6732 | 2.2 Angstrom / 4.52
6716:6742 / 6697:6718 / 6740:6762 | -0.5 Angstrom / 4.49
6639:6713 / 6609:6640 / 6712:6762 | 1.8 Angstrom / 4.48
